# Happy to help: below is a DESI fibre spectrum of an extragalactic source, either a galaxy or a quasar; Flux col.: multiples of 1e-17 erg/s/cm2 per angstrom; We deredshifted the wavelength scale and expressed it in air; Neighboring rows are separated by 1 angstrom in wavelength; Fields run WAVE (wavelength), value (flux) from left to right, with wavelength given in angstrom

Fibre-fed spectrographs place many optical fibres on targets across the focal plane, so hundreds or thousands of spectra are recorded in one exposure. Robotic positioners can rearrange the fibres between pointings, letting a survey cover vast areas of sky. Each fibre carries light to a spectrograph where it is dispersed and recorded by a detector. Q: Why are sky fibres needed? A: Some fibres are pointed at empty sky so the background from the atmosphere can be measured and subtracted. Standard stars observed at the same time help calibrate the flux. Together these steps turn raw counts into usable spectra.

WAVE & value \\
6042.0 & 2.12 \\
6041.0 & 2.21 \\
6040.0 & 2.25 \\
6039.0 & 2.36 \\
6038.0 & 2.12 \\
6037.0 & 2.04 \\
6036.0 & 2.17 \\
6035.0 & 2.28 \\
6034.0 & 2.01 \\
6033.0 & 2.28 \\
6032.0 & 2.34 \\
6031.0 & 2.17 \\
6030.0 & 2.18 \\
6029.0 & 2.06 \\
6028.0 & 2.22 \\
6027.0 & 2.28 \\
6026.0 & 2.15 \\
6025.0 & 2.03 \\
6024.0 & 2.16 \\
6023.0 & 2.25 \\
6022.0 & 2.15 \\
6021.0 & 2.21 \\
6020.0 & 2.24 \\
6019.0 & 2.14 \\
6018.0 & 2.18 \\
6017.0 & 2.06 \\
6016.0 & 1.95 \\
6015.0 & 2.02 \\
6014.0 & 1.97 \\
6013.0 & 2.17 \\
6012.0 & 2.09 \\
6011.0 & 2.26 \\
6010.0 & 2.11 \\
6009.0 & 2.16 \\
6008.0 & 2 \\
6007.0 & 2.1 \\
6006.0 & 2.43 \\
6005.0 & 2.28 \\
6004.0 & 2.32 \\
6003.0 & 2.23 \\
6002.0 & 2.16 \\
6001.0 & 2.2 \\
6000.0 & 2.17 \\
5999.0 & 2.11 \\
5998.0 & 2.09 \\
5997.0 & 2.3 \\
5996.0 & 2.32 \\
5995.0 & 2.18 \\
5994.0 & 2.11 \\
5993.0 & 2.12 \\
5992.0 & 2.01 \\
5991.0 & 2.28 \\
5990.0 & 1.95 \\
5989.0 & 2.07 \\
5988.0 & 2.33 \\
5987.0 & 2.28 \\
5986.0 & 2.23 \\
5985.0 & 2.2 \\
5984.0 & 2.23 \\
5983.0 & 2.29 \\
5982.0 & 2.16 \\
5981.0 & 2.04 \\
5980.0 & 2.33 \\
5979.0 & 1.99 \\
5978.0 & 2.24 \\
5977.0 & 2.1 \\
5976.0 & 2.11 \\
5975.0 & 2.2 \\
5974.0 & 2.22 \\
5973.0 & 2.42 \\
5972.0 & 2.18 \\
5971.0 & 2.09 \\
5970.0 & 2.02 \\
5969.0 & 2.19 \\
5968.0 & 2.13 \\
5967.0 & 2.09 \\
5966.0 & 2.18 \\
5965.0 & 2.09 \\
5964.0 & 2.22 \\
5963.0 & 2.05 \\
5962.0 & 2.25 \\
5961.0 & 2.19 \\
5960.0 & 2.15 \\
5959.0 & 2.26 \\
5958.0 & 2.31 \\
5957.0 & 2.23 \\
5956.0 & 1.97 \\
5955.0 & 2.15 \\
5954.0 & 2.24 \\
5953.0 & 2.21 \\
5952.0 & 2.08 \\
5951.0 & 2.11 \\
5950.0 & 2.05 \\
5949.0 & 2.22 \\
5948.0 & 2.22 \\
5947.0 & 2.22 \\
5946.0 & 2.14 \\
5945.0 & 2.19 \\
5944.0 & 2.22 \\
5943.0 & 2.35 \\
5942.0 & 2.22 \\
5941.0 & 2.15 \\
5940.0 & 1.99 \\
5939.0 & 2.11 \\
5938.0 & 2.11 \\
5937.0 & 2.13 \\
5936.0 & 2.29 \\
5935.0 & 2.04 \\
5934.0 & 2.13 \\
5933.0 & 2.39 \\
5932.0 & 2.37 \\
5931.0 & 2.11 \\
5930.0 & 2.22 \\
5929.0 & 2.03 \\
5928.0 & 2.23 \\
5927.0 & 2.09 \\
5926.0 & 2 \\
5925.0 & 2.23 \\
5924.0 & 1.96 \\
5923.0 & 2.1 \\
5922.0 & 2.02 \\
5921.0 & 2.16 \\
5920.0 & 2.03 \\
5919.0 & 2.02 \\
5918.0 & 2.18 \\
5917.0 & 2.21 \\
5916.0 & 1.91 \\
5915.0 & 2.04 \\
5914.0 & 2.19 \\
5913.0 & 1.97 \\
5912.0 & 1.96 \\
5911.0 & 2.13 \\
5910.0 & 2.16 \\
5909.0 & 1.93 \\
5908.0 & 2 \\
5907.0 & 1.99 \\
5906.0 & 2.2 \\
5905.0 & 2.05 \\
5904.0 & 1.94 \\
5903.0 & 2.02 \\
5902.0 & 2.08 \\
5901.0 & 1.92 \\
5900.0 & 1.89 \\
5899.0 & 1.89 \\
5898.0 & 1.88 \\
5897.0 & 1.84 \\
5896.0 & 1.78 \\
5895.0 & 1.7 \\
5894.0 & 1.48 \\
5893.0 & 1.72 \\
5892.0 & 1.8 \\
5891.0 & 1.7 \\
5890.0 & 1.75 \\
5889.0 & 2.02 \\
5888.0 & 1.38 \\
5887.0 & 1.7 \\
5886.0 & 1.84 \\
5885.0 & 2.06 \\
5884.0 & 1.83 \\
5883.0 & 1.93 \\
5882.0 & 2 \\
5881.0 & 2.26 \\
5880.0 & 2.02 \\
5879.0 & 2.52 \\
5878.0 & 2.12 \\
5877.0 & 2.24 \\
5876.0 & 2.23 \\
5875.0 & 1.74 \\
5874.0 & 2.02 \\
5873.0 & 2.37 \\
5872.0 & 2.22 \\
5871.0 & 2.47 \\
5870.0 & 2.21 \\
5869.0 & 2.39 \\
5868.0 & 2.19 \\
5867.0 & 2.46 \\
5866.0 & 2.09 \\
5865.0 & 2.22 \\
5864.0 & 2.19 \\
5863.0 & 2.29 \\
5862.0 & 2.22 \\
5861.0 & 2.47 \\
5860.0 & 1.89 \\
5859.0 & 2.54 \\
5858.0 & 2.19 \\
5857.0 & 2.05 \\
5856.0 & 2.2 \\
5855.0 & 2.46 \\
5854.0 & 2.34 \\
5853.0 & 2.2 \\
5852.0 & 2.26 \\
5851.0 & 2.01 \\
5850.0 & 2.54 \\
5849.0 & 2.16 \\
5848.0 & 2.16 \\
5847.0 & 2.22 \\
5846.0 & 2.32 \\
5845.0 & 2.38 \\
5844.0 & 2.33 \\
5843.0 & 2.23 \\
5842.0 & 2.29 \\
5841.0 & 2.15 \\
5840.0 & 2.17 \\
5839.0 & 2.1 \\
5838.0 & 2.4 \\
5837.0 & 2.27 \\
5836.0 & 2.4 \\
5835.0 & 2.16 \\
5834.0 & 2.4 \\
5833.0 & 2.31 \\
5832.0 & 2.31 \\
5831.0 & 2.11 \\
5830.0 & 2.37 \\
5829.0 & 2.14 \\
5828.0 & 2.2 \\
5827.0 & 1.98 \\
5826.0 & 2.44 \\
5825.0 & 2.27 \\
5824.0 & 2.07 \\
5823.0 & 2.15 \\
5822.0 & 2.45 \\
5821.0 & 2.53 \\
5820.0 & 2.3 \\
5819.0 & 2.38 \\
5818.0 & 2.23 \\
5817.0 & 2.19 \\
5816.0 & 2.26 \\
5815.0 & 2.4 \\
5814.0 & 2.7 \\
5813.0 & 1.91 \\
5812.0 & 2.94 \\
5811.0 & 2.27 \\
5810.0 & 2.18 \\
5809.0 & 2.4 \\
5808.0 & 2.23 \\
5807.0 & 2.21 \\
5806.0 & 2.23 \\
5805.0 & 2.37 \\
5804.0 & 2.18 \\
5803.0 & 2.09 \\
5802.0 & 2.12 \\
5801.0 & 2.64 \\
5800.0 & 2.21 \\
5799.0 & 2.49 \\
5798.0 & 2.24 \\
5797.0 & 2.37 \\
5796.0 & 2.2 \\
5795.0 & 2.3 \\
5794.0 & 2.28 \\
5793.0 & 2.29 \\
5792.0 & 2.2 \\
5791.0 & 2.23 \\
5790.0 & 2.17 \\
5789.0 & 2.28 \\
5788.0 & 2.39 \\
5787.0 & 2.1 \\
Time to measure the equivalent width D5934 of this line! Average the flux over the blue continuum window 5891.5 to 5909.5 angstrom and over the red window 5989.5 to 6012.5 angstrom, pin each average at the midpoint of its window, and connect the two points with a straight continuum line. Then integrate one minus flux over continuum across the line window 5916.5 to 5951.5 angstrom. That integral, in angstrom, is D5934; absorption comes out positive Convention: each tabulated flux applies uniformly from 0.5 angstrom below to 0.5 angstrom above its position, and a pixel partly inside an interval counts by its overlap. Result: -2.85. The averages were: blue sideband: 1.9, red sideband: 2.17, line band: 2.15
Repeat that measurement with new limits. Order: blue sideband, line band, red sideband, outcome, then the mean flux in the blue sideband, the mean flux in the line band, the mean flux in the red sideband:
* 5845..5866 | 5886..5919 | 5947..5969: 4.3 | 2.25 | 1.92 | 2.16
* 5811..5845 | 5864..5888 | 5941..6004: 1.4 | 2.29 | 2.12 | 2.18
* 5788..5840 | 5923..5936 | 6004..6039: 0.4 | 2.29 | 2.15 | 2.16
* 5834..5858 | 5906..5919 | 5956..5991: 0.9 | 2.25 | 2.06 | 2.18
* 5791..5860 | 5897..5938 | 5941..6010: 2.6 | 2.28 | 2.07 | 2.18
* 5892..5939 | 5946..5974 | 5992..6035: -1.0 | 2.04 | 2.17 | 2.17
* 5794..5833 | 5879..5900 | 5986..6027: 3.7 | 2.29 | 1.85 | 2.16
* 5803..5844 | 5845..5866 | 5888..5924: -0.9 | 2.28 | 2.25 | 1.95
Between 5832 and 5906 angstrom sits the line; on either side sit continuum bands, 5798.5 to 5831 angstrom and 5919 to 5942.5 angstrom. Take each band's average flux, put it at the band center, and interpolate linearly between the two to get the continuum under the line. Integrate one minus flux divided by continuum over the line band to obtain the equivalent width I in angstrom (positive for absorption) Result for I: 3.5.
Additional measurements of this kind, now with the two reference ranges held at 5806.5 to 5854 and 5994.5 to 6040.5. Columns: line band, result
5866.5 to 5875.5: 0.1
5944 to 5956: 0.3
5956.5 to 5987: 0.2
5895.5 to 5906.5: 1.4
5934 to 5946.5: 0.3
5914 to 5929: 1.0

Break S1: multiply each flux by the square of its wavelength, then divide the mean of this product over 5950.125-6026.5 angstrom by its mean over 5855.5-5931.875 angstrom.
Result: 1.1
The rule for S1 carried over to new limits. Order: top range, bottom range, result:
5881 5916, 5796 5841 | 0.86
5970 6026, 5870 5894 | 1.13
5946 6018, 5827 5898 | 1.06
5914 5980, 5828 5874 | 0.98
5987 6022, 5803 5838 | 1.00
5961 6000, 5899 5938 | 1.06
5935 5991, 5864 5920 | 1.10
